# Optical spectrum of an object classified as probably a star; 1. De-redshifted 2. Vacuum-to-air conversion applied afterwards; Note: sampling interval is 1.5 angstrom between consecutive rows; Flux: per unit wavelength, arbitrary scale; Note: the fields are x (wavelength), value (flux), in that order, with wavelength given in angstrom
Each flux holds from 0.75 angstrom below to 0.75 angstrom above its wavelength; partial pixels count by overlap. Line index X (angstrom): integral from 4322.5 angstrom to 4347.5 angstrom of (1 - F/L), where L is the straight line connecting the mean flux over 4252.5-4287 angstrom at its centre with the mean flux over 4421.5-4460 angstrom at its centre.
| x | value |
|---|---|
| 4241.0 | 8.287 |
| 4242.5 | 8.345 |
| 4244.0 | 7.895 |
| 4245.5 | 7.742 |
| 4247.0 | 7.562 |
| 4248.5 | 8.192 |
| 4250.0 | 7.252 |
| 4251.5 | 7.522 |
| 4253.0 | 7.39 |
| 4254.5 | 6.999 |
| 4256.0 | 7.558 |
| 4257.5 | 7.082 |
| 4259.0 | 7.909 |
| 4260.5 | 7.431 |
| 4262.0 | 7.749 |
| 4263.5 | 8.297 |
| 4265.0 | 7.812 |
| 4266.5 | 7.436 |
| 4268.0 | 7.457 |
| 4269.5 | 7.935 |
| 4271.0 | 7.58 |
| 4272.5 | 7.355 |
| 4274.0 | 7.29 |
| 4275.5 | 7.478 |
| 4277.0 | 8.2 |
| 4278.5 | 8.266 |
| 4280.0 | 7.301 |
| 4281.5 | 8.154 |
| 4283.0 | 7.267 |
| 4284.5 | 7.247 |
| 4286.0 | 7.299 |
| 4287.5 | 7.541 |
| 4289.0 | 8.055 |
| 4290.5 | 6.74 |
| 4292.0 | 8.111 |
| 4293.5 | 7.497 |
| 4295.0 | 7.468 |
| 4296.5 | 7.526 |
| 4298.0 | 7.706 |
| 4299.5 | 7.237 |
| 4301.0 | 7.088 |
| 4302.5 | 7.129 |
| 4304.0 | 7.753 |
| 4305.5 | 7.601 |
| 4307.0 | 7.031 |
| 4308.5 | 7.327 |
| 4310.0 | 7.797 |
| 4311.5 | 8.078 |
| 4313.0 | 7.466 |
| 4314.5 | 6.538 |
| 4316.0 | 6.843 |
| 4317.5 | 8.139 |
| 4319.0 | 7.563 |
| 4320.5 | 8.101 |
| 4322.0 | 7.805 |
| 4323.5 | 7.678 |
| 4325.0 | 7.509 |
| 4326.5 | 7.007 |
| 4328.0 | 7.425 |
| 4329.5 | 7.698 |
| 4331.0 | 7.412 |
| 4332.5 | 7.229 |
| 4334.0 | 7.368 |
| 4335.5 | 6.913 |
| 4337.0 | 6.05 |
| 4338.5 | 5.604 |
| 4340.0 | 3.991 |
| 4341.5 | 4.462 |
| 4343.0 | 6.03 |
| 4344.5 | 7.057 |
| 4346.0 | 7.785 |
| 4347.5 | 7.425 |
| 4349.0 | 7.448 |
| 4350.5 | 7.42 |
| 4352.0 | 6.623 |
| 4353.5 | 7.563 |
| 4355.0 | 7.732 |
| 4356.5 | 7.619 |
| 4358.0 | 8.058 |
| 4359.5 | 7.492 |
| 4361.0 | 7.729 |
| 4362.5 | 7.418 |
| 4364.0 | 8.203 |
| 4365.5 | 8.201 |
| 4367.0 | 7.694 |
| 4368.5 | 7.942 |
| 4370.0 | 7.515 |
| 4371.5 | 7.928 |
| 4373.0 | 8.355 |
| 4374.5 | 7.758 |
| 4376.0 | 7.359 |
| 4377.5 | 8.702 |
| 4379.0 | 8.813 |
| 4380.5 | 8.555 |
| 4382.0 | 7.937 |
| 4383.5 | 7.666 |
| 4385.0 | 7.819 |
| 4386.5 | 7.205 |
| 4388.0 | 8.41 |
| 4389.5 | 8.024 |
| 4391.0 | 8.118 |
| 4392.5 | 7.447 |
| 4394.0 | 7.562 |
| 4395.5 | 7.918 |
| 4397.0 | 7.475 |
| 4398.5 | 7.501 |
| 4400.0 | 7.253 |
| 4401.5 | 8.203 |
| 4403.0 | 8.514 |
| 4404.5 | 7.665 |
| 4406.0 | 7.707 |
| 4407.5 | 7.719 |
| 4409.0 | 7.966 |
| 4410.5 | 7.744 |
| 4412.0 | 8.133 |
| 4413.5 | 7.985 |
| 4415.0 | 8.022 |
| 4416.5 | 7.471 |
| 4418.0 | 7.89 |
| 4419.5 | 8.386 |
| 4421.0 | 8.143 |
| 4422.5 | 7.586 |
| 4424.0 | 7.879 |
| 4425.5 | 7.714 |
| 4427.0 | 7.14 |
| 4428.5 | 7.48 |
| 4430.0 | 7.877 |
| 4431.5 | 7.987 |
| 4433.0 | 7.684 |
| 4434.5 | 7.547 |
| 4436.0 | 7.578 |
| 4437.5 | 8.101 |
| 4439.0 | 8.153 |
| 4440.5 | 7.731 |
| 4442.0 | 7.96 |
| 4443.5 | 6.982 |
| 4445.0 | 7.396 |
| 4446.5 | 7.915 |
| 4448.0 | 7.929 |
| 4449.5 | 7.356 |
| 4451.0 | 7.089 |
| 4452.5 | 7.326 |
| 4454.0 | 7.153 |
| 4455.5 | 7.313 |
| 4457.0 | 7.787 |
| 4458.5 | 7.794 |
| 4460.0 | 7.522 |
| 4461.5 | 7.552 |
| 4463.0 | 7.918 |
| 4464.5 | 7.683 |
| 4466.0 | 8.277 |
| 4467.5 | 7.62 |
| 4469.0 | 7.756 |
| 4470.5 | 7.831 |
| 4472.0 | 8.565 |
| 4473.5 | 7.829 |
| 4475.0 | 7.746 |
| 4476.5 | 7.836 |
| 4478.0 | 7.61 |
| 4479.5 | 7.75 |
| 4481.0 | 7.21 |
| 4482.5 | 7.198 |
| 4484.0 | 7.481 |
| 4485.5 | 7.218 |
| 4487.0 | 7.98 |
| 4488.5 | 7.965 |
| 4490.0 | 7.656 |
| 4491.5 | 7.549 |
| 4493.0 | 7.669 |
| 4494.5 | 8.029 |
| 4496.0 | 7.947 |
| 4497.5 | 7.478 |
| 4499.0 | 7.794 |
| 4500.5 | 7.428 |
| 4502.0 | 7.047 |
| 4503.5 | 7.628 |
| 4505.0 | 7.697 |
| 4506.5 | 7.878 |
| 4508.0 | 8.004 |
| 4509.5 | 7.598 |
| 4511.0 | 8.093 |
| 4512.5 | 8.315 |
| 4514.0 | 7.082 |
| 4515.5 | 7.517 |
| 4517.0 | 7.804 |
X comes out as 2.8 angstrom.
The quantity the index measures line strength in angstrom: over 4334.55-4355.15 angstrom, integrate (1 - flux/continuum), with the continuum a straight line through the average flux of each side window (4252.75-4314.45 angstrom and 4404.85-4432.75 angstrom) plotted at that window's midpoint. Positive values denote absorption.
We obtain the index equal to 3.0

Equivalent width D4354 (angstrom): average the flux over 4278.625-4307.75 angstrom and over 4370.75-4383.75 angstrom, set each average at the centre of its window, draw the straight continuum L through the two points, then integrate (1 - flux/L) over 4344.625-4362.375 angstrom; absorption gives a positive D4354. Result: 1.0 angstrom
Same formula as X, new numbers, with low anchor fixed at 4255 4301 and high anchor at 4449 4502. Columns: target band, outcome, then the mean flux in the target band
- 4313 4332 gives 0.32 angstrom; 7.47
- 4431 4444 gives -0.21 angstrom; 7.76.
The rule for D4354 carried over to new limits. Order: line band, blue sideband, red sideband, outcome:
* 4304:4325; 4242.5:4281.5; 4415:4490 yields 0.33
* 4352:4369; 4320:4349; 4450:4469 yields -1.71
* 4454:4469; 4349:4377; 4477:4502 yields -0.12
